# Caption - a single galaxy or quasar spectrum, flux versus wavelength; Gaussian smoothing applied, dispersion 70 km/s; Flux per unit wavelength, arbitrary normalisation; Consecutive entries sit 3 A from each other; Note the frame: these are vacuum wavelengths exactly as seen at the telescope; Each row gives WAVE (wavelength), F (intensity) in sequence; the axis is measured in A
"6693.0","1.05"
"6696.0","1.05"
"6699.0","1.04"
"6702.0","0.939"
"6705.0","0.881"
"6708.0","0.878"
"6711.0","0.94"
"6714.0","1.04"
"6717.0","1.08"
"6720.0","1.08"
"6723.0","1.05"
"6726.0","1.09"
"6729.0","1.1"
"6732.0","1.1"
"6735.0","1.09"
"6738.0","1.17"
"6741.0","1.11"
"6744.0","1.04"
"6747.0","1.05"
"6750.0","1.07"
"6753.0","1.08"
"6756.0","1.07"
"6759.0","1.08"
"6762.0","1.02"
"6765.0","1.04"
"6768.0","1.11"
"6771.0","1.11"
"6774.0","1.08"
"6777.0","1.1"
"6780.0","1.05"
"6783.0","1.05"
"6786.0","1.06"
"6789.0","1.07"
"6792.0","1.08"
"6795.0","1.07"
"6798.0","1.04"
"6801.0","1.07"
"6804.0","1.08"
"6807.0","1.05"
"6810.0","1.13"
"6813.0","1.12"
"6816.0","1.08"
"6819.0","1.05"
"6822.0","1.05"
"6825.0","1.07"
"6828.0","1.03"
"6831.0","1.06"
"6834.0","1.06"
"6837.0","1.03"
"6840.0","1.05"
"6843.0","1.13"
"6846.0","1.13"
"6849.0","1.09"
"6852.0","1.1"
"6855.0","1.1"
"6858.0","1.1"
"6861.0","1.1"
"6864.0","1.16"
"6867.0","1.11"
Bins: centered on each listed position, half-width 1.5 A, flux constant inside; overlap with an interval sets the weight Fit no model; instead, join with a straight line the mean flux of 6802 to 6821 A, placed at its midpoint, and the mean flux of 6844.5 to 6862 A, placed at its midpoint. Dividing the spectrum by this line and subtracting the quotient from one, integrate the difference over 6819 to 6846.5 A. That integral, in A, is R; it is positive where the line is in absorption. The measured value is 0.7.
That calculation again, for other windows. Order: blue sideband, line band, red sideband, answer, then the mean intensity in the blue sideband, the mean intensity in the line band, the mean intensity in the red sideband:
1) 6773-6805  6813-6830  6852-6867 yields 0.42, 1.07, 1.06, 1.11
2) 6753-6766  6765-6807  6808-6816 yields 0.45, 1.06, 1.07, 1.11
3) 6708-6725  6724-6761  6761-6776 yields -1.28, 1.03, 1.09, 1.07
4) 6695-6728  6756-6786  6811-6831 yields -0.88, 1.01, 1.07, 1.07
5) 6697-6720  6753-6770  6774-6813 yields -0.47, 0.98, 1.07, 1.07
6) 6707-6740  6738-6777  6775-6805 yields -0.48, 1.06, 1.08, 1.07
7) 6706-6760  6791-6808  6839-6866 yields 0.34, 1.06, 1.06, 1.11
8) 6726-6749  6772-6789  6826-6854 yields 0.26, 1.09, 1.07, 1.08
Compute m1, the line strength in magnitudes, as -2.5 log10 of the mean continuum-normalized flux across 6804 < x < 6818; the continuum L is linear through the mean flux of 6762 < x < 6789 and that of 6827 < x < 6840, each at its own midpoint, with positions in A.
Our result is -0.04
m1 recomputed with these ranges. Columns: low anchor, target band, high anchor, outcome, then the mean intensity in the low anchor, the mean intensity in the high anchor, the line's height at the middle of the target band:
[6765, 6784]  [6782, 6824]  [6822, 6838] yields -0.007 mag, 1.08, 1.05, 1.07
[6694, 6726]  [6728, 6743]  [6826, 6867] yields -0.095 mag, 1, 1.09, 1.02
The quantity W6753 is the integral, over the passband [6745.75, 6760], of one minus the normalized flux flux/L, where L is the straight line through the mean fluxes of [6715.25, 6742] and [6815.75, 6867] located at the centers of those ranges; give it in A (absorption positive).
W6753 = 0.3 A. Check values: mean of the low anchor 1.1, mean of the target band 1.07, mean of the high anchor 1.08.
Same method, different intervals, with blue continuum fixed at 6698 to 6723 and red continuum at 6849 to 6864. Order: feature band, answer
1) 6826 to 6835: 0.28 A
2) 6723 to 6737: -1.25 A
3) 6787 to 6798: -0.15 A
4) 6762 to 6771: -0.34 A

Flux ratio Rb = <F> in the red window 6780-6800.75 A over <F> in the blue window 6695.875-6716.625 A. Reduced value 1.10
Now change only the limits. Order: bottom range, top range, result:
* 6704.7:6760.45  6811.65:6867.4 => 1.03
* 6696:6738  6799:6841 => 1.04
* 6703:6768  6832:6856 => 1.03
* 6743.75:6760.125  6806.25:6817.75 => 1.03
